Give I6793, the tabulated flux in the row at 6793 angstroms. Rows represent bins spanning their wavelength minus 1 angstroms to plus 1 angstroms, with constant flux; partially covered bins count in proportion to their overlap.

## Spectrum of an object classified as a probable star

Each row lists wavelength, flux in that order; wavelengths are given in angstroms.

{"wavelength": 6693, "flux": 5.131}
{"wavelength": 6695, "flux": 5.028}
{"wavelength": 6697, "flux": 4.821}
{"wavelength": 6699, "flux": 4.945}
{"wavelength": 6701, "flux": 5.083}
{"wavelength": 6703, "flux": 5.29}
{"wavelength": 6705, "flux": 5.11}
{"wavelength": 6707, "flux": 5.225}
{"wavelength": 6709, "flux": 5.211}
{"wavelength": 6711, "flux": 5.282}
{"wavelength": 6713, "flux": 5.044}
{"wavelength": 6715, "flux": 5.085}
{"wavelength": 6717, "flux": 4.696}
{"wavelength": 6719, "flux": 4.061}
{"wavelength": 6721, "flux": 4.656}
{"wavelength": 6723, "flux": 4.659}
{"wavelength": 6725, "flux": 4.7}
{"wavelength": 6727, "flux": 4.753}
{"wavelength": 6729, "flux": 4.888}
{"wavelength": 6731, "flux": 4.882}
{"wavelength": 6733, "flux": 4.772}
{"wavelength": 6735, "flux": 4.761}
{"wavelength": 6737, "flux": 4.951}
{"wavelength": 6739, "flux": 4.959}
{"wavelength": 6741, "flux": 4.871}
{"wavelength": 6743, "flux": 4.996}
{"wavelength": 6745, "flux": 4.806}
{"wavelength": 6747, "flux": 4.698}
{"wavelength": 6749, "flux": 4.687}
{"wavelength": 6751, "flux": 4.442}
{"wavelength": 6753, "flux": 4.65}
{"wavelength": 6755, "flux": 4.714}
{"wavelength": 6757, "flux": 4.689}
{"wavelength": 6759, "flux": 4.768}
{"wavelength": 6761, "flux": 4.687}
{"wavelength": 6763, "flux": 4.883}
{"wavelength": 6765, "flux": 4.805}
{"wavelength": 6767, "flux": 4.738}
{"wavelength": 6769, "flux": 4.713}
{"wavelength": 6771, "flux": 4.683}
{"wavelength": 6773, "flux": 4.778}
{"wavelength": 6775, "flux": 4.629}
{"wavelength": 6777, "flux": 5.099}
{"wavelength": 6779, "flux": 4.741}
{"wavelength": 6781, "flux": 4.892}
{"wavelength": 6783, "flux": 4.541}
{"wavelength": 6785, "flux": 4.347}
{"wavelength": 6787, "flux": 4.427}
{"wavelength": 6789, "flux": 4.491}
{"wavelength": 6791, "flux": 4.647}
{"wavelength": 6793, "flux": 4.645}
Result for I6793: 4.645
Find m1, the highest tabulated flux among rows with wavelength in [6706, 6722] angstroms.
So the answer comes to 5.282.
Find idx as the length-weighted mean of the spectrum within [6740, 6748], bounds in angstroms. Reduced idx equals 4.84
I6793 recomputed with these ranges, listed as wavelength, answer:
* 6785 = 4.347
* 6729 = 4.888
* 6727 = 4.753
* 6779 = 4.741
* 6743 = 4.996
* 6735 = 4.761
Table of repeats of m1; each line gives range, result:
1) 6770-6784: 5.099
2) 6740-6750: 4.996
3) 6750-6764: 4.883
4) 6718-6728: 4.753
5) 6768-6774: 4.778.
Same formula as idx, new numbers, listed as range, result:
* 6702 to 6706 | 5.2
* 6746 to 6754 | 4.62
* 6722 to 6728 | 4.7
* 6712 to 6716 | 5.06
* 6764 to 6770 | 4.75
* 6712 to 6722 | 4.71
